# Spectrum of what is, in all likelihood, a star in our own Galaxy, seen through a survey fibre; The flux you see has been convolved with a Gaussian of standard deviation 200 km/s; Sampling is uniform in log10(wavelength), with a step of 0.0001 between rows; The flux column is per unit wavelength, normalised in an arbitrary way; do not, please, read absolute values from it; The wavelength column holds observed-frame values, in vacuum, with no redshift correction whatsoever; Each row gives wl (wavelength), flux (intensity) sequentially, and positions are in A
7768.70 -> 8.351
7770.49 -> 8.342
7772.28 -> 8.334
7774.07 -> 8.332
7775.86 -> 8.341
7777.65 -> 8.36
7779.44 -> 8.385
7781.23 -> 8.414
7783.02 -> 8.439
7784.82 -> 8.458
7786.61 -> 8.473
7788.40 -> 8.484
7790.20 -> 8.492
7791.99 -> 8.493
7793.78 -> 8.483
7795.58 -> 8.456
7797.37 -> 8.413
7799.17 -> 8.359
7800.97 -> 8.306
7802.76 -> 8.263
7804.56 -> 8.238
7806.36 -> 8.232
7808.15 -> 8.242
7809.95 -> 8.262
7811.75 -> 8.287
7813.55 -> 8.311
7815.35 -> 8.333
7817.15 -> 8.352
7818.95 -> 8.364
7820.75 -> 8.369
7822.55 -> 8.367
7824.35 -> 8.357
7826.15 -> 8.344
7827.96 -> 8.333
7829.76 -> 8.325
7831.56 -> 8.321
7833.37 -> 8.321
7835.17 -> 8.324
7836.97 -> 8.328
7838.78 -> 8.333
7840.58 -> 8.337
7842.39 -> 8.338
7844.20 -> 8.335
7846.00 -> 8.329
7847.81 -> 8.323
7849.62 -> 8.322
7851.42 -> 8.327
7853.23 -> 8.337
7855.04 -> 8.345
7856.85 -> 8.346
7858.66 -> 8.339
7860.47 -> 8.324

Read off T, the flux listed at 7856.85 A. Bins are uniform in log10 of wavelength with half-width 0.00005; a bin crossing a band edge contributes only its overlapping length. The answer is 8.346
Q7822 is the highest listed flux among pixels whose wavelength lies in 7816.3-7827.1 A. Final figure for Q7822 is 8.369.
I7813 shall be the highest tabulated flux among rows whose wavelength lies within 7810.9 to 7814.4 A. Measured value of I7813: 8.311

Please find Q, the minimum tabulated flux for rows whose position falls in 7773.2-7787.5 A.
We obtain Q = 8.332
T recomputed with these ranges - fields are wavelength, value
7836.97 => 8.328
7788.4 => 8.484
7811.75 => 8.287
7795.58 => 8.456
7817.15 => 8.352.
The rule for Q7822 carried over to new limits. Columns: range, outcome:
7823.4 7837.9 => 8.357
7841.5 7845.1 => 8.338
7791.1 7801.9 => 8.493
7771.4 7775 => 8.334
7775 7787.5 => 8.473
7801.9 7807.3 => 8.263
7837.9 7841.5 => 8.337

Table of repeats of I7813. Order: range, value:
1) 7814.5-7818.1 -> 8.352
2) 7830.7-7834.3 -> 8.321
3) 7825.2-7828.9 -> 8.344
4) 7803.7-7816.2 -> 8.333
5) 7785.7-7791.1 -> 8.492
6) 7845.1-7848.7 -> 8.329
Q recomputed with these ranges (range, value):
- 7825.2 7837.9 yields 8.321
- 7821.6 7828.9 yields 8.333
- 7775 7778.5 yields 8.341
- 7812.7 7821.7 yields 8.311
